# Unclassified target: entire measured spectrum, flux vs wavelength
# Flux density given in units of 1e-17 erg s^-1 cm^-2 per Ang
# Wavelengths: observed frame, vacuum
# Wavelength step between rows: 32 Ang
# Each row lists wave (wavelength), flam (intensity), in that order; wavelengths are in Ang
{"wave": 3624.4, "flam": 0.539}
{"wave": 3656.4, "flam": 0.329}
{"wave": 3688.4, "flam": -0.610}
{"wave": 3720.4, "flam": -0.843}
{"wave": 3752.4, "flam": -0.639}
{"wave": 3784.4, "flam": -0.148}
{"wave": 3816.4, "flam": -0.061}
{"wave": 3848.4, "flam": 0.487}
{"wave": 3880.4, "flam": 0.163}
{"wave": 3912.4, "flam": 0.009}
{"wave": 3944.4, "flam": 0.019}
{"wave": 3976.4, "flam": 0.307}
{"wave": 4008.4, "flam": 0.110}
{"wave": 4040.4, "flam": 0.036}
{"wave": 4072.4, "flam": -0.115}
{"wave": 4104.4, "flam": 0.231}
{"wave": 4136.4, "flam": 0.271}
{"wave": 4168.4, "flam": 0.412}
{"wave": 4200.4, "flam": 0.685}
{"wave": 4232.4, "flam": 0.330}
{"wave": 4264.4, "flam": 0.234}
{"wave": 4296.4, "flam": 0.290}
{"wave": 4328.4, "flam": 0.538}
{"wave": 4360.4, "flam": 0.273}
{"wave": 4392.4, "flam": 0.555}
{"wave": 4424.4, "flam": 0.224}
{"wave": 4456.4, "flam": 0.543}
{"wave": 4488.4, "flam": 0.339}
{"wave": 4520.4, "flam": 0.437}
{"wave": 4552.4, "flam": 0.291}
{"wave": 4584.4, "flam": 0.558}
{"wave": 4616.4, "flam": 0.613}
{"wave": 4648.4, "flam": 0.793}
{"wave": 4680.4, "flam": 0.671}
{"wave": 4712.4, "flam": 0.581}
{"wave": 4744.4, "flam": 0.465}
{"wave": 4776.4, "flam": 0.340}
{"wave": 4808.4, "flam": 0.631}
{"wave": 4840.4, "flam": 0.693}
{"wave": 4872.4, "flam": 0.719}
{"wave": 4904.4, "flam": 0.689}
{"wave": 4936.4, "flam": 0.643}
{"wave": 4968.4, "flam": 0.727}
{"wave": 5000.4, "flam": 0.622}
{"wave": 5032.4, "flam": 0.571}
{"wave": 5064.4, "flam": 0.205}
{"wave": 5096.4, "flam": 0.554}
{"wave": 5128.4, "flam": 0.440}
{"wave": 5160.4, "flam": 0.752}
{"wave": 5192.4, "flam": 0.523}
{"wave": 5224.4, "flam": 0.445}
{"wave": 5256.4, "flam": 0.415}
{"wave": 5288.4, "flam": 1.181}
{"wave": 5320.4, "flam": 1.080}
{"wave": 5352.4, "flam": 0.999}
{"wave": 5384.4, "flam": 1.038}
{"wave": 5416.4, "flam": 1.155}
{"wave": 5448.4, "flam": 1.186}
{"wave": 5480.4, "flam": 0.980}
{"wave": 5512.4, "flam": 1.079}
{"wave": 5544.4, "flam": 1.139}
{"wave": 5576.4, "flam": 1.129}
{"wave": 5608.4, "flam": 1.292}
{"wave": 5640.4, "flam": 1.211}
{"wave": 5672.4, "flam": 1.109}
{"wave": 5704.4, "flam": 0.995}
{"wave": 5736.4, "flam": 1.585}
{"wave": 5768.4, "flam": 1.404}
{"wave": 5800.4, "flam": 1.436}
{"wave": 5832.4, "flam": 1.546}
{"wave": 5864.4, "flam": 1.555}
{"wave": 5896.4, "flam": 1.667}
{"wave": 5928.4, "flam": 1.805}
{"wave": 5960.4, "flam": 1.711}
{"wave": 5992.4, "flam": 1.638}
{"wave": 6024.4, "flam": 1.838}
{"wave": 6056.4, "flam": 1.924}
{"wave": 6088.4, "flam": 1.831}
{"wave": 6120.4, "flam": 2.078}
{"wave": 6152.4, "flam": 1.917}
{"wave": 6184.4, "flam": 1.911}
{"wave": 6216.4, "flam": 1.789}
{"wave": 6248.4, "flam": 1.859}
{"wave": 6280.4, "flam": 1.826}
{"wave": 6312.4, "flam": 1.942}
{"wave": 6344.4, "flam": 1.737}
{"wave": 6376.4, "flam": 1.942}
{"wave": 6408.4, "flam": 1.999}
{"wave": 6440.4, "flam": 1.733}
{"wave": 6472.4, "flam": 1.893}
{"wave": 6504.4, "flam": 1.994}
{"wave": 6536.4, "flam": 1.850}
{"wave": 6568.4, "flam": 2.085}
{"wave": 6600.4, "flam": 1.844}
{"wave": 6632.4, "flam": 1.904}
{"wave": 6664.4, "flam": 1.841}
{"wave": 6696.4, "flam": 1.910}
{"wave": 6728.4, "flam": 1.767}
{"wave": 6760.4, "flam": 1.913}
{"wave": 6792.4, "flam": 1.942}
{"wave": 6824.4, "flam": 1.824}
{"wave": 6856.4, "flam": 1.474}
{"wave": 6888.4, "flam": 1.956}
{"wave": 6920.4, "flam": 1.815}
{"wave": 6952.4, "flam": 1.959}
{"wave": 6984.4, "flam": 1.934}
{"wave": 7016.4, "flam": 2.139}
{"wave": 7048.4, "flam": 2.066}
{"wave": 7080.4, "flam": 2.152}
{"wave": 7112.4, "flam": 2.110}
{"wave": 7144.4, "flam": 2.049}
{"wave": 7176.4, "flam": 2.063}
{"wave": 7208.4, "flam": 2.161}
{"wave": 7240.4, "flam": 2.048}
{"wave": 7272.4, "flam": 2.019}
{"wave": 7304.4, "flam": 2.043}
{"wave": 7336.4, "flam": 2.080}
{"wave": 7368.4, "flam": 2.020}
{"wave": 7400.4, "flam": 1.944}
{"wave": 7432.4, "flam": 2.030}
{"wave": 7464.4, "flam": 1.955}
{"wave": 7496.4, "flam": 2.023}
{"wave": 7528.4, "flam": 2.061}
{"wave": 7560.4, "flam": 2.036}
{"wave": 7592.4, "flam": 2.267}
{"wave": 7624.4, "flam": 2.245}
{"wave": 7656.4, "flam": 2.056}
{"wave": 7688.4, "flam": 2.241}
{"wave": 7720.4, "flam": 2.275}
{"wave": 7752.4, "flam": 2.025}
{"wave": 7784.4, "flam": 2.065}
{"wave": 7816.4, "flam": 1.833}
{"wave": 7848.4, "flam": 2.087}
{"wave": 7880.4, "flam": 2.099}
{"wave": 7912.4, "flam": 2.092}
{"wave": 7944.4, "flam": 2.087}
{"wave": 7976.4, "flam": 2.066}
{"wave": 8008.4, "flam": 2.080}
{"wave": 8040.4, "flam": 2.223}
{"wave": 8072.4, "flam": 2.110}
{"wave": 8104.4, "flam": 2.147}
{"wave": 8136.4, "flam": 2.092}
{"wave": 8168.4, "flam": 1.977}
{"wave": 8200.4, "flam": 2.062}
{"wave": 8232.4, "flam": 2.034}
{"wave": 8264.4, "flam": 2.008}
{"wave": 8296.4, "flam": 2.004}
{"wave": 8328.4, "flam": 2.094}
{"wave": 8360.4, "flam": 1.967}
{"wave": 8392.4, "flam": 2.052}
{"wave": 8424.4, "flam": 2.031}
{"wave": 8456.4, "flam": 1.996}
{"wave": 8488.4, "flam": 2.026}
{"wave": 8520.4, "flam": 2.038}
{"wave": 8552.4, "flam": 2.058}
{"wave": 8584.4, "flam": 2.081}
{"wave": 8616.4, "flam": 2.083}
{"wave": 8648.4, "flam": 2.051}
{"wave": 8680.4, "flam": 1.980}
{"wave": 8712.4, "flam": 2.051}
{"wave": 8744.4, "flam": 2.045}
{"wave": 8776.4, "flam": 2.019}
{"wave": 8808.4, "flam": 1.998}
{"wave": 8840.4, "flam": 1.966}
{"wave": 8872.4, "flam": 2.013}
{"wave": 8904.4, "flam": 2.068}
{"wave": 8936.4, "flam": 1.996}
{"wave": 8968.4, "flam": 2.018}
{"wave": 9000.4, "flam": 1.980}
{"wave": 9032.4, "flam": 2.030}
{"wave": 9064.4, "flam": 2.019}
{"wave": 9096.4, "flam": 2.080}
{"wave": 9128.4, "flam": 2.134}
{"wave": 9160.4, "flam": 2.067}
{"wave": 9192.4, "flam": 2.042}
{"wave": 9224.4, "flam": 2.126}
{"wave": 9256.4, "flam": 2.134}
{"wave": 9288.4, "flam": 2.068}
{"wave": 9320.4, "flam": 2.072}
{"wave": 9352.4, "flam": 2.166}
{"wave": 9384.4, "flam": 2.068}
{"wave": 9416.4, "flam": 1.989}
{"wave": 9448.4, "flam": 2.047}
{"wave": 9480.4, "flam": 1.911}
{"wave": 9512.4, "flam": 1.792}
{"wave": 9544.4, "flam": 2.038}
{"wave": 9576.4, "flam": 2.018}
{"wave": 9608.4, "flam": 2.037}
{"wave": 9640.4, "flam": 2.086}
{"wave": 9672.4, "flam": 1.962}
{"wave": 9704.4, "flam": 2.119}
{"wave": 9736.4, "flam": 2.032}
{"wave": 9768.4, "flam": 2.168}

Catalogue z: 0.325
